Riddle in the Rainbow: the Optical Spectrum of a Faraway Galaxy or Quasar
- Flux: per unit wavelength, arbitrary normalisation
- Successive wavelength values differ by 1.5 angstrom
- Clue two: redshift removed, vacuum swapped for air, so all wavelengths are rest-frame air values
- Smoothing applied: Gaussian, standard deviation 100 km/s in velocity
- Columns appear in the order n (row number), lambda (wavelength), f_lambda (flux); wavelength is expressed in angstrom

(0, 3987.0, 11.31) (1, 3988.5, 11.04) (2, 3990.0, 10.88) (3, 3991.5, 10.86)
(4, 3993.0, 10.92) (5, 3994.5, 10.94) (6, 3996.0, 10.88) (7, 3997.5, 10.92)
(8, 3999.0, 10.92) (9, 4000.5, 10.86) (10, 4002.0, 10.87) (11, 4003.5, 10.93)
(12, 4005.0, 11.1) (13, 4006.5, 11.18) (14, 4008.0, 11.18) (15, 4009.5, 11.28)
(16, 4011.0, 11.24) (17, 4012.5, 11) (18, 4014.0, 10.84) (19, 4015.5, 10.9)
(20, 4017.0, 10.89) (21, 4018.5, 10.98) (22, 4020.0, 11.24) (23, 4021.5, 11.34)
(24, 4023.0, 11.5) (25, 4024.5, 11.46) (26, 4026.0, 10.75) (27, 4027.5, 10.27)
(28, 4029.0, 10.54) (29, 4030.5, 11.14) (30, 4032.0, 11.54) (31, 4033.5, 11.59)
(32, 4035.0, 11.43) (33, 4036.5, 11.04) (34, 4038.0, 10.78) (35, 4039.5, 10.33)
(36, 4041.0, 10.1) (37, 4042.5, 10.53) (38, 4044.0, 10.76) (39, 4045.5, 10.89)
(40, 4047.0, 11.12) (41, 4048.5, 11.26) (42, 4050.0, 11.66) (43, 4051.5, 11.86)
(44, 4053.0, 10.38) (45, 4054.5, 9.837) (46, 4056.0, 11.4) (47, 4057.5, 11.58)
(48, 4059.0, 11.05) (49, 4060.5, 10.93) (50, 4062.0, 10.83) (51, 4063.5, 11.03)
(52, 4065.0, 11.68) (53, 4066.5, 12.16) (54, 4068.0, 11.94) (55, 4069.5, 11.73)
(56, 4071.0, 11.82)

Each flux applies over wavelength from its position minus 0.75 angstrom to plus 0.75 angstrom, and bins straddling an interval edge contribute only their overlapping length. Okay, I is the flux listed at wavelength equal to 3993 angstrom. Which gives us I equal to 10.92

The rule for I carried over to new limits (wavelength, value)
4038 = 10.78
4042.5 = 10.53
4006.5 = 11.18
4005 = 11.1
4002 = 10.87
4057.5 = 11.58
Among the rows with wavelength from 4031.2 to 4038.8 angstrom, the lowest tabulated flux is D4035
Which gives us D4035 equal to 10.78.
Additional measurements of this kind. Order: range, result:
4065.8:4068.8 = 11.94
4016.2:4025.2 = 10.89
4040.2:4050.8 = 10.1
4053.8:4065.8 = 9.837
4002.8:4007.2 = 10.93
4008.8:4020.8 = 10.84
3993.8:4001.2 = 10.86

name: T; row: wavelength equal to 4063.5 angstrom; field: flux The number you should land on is 11.03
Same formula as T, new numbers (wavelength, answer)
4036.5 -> 11.04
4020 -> 11.24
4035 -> 11.43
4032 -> 11.54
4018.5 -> 10.98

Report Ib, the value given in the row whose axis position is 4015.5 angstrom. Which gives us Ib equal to 10.9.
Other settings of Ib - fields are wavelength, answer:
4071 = 11.82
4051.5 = 11.86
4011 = 11.24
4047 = 11.12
